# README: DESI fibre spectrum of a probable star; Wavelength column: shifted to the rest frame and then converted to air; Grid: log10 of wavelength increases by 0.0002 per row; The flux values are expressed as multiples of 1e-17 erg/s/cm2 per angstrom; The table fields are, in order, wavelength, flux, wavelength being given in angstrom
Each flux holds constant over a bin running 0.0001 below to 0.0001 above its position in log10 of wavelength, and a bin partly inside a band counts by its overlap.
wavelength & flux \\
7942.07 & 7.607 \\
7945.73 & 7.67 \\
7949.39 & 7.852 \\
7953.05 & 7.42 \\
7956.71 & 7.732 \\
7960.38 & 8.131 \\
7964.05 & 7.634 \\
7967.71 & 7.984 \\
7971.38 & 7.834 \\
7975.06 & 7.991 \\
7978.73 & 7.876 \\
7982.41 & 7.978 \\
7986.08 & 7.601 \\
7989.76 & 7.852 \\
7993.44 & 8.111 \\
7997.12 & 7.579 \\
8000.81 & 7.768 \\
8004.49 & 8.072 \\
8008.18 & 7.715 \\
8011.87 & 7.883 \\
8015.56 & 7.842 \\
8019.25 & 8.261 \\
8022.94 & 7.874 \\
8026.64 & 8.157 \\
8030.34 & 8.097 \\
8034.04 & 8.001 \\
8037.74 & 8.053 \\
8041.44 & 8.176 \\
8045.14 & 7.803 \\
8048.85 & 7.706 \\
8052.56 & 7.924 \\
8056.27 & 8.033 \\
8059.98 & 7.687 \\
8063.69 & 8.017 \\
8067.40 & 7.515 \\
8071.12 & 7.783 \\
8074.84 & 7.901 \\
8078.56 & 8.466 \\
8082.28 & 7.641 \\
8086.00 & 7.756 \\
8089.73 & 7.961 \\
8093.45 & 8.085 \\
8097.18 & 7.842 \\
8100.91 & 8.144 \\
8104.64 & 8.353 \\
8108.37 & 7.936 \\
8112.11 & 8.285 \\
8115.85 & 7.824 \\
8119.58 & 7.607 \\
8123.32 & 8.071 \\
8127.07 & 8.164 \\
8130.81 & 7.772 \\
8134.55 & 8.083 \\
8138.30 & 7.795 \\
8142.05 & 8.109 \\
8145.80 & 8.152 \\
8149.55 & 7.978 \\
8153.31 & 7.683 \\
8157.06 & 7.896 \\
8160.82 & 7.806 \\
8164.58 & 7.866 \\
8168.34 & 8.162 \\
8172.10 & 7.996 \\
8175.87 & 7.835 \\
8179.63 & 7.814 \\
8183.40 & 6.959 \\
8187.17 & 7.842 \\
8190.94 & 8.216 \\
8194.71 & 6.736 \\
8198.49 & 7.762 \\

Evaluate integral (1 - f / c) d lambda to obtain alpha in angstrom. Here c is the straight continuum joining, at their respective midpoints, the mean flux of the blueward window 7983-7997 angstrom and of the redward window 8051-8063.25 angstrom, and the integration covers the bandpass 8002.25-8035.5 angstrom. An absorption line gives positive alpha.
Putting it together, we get -0.52 angstrom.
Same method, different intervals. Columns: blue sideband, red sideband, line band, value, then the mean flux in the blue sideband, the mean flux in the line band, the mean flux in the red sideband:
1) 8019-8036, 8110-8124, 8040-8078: 0.7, 8.06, 7.87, 7.94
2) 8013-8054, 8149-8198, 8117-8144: -0.4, 7.99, 7.94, 7.75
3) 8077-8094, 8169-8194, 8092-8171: -1.2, 7.97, 7.98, 7.75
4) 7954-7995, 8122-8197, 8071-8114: -0.9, 7.87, 8.02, 7.84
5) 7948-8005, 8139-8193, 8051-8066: -0.1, 7.83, 7.91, 7.87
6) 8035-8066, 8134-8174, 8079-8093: 0.1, 7.92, 7.89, 7.95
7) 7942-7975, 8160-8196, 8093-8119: -1.0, 7.78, 8.04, 7.74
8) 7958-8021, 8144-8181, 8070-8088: 0.0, 7.89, 7.91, 7.92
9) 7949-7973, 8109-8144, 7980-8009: 0.0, 7.8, 7.84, 7.97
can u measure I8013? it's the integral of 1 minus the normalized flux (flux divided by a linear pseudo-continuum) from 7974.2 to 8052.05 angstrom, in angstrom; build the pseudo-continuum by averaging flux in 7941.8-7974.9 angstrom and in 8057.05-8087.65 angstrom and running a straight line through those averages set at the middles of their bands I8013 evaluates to -1.1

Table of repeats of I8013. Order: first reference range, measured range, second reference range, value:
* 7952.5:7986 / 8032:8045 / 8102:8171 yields -0.2 angstrom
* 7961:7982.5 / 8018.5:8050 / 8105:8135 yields -0.3 angstrom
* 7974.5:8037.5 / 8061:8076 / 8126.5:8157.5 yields 0.3 angstrom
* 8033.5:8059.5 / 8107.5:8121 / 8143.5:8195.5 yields -0.1 angstrom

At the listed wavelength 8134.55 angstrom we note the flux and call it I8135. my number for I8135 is 8.083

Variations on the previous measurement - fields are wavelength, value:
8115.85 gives 7.824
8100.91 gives 8.144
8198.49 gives 7.762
